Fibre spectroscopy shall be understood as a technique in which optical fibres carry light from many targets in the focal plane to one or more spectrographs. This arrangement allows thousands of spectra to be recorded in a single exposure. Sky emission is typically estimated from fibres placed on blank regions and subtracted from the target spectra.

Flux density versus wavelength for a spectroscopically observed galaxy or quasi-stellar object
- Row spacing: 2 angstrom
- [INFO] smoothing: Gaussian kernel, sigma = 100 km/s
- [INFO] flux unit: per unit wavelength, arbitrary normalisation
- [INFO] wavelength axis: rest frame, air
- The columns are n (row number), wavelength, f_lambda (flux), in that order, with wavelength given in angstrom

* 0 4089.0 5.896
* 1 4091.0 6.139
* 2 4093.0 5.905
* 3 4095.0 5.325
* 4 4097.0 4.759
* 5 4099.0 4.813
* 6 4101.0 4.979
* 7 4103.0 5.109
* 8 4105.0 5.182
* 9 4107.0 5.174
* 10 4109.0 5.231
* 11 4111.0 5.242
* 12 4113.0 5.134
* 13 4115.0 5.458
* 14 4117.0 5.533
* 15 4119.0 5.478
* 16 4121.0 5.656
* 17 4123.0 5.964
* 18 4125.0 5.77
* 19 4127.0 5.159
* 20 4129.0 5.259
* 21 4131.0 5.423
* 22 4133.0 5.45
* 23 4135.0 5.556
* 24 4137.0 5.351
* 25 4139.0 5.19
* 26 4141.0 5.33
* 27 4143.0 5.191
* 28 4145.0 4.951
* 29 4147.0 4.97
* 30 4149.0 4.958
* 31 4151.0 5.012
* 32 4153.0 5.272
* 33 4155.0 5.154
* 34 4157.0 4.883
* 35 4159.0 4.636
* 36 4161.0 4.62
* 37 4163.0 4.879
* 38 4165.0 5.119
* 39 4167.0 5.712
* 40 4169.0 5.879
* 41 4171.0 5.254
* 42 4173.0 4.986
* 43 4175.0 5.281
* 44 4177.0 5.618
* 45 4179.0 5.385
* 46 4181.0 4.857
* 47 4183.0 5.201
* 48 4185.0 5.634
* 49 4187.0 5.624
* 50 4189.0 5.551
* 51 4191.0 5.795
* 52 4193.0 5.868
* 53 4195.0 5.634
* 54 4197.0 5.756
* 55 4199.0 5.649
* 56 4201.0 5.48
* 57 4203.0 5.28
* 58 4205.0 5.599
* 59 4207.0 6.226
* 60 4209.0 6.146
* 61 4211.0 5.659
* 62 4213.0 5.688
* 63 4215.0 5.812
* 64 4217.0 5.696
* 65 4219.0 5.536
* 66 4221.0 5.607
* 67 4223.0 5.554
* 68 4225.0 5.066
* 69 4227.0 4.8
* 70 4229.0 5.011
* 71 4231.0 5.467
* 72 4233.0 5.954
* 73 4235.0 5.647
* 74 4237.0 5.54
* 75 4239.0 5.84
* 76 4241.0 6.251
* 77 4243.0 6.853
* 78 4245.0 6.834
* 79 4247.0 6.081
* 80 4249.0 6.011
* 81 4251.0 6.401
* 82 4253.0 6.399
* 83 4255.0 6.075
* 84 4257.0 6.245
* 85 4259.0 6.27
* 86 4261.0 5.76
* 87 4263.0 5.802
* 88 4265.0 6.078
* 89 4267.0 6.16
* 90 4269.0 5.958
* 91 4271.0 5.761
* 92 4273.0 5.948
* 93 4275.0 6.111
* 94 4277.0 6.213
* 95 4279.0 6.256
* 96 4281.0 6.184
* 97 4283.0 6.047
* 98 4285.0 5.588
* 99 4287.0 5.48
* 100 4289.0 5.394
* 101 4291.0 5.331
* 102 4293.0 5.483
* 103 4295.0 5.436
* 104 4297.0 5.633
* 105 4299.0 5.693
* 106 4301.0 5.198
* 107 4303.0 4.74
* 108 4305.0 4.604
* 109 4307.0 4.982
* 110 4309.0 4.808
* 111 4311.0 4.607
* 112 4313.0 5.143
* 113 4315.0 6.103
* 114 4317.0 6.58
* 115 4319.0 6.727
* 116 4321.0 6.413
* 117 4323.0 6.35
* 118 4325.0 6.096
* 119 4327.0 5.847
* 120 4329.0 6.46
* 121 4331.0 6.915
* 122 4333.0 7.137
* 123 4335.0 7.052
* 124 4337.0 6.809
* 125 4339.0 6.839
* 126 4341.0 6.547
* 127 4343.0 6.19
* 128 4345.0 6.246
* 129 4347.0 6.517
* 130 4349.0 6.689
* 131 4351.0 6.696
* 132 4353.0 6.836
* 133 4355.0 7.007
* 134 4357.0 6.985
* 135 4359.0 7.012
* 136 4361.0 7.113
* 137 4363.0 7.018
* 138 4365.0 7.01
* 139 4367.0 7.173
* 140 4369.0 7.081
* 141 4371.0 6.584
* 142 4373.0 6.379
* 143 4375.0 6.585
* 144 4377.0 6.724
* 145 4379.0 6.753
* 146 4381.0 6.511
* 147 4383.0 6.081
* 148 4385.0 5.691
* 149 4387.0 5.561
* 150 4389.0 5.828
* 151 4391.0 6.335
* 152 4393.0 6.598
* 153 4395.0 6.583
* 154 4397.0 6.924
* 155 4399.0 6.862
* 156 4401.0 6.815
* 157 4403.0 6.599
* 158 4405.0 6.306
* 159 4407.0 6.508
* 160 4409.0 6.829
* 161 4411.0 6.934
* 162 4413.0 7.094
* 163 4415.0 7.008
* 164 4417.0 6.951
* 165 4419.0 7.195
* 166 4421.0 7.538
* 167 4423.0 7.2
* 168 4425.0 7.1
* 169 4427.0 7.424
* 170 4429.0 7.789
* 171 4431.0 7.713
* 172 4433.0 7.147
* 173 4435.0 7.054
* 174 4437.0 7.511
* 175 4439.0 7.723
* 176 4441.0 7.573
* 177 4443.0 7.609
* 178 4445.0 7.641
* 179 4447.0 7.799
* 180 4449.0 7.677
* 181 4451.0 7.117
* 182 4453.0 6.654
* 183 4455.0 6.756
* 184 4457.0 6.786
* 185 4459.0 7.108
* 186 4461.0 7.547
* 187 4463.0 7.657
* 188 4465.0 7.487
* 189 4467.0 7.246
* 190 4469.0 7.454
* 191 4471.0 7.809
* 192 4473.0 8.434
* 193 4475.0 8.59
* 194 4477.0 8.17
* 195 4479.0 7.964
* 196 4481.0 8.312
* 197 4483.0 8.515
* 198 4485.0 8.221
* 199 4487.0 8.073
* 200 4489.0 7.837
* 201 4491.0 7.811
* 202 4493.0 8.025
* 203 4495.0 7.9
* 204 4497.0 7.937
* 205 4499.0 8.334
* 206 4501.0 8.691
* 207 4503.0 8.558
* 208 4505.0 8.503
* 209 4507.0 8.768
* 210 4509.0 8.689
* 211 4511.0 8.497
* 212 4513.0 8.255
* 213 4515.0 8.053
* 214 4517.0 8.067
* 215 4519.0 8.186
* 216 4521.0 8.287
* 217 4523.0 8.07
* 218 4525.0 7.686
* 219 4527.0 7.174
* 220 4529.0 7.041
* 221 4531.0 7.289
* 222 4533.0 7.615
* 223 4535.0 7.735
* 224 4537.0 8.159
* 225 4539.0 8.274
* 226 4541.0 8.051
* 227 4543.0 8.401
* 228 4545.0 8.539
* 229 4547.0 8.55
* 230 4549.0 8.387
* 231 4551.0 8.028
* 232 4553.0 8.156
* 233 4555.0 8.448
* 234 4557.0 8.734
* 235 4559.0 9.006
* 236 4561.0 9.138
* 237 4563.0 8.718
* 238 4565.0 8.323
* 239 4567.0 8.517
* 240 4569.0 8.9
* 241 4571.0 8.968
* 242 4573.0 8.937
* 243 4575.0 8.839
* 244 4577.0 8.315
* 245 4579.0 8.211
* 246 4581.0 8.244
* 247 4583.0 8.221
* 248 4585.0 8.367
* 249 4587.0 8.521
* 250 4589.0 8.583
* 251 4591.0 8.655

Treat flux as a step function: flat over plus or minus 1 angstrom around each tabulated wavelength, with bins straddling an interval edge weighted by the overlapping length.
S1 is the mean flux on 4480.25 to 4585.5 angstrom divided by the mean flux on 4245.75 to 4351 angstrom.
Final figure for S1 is 1.4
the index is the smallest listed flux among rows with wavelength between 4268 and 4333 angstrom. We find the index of 4.604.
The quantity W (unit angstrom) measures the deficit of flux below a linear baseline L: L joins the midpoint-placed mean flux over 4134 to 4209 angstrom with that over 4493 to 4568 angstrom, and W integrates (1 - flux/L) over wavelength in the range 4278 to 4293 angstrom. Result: 1.3 angstrom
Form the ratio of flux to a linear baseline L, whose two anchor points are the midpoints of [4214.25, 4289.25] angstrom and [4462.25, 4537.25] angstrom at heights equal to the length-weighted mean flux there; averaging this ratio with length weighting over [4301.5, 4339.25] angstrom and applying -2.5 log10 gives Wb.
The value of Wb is 0.09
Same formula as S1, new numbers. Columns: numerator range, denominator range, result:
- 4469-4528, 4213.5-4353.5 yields 1.38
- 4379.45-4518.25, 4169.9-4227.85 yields 1.35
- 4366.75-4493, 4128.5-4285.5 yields 1.28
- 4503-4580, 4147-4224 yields 1.53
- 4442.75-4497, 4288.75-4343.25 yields 1.31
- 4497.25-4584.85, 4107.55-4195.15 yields 1.56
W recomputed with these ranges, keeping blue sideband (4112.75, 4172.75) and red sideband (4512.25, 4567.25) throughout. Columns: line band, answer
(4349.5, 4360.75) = -0.1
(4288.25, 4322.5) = 5.2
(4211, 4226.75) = 0.8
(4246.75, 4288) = 0.9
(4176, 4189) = 0.4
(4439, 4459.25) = 0.6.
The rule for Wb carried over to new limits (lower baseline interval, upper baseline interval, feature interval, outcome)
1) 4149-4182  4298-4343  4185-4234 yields -0.043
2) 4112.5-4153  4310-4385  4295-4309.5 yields 0.223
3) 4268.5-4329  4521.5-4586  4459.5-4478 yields -0.054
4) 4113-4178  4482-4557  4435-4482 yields 0.013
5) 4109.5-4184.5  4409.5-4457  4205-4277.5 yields 0.007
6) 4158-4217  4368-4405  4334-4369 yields -0.086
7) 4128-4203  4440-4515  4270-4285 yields 0.034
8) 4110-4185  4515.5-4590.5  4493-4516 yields -0.058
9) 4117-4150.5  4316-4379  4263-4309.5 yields 0.124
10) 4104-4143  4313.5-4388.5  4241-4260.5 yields -0.048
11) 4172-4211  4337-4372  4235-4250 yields -0.039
